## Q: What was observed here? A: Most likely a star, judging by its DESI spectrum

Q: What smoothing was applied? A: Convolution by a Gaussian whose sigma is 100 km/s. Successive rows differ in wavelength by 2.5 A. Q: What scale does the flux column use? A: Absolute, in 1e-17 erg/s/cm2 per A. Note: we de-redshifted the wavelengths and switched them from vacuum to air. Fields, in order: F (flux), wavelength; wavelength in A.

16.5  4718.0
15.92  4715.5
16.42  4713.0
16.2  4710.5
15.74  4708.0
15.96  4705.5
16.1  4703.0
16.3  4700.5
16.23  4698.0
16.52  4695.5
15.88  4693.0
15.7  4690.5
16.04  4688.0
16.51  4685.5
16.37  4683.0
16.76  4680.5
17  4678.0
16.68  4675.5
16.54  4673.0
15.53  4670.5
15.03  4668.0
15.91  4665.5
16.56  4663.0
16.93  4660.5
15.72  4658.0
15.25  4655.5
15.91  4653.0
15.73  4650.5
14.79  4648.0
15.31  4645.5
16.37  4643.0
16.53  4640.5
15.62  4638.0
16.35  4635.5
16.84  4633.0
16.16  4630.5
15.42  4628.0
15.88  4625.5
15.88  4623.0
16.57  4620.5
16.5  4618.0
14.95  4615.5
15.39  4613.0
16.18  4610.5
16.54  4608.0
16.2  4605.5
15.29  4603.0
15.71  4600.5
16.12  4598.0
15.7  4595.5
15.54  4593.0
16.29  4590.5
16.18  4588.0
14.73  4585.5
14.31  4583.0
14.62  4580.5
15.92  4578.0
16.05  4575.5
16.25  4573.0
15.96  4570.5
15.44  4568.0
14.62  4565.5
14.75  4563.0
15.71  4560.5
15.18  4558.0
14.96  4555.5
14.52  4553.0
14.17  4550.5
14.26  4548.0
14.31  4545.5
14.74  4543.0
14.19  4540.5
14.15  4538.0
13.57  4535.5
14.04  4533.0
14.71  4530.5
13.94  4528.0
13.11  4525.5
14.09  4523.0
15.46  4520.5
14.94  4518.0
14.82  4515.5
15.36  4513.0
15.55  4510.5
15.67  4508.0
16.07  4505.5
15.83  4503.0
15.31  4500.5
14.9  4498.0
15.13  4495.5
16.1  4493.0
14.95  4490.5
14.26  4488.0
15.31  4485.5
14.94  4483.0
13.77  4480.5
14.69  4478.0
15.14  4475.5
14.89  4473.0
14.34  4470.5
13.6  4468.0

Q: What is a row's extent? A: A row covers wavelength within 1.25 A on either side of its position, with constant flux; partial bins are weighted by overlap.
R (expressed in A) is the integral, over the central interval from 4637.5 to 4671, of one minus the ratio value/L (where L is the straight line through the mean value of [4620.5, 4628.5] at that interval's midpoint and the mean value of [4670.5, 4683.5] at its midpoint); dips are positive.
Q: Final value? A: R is 0.96 A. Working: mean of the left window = 15.9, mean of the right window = 16.6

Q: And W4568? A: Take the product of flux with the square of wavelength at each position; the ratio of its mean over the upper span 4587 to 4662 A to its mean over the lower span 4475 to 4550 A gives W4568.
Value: 1.13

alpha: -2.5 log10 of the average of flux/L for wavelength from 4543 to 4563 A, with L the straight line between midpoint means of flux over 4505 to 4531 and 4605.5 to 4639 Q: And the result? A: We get 0.04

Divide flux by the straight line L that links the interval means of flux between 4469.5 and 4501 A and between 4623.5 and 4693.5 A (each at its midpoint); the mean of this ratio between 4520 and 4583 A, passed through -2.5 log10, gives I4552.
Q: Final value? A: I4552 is 0.04 mag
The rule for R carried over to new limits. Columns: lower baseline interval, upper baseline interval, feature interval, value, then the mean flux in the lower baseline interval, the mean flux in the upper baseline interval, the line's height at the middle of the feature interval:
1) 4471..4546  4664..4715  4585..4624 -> -0.9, 14.8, 16.2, 15.5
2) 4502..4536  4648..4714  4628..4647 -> -0.4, 14.8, 16.1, 15.8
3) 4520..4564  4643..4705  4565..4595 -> -1.3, 14.4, 16.1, 14.9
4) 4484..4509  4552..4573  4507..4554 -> 2.4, 15.3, 15.2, 15.3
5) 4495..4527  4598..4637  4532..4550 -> 1.4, 15.1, 16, 15.3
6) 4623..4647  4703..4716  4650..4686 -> -0.3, 16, 16.1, 16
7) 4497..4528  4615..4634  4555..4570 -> 0.3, 15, 16.1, 15.5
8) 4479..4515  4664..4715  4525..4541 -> 1.5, 15.2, 16.2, 15.4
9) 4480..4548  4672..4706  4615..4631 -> -0.2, 14.8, 16.3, 15.8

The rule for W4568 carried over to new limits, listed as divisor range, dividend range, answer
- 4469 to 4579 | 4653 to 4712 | 1.16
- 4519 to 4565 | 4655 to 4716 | 1.19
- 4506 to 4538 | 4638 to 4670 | 1.15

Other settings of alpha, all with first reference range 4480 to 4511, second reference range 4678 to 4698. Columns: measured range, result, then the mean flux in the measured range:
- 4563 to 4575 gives 0.01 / 15.5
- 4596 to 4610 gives -0.01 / 16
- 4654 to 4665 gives 0.00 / 16.1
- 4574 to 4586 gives 0.04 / 15.2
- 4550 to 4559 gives 0.06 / 14.7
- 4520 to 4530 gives 0.10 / 14.1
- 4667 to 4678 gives 0.01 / 16.1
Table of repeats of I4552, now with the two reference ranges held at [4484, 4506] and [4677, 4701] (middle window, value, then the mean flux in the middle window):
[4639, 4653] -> 0.023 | 15.8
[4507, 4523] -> 0.014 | 15.2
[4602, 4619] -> 0.003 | 15.9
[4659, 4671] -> 0.012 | 16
